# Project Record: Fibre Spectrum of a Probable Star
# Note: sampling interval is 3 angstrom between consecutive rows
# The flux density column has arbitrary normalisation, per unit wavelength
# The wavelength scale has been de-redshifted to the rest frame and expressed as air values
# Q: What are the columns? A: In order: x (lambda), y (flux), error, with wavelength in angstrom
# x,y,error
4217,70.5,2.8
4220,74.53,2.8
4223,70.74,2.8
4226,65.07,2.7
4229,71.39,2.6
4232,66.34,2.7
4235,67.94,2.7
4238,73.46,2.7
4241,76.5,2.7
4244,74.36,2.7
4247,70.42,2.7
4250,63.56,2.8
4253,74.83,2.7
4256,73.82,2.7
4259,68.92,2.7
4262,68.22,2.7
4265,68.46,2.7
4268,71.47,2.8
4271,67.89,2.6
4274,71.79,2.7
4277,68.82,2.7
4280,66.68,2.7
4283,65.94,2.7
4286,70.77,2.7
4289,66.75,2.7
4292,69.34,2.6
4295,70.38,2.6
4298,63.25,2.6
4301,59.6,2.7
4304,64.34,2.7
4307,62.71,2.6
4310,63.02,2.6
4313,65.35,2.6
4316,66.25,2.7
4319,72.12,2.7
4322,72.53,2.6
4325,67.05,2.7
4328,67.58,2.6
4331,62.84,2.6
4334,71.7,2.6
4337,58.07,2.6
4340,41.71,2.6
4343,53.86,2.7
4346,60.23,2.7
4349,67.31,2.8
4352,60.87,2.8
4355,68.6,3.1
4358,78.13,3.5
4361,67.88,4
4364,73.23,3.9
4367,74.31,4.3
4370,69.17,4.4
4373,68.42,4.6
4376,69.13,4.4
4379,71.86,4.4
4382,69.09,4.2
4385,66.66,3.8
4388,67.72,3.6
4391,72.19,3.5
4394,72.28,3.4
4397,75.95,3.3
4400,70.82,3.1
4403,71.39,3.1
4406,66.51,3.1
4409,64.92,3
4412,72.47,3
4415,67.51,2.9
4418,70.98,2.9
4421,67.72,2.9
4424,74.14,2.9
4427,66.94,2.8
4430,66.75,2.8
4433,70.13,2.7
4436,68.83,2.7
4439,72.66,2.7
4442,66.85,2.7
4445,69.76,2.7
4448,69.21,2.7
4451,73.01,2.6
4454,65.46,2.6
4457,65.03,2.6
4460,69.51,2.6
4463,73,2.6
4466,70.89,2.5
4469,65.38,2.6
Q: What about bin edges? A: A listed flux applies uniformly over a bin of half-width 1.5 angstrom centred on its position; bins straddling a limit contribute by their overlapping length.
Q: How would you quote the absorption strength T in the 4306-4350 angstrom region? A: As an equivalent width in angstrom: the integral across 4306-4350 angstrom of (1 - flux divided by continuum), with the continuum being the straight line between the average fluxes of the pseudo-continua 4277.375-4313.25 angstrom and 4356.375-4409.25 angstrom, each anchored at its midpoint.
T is 2.7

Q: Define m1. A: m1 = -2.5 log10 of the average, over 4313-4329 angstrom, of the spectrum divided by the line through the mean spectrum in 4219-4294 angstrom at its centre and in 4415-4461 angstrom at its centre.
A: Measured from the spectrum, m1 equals 0.01 mag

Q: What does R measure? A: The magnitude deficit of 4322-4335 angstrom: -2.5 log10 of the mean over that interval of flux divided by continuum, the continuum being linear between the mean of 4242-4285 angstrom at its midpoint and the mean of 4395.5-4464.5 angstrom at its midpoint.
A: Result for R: 0.03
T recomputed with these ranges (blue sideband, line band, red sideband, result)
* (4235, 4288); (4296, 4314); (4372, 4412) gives 1.8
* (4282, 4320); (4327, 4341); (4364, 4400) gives 1.5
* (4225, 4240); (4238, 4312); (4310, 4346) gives -2.0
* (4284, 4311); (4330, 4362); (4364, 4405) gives 2.7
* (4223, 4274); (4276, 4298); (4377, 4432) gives 0.7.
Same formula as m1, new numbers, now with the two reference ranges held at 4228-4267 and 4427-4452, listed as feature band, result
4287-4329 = 0.06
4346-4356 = 0.09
